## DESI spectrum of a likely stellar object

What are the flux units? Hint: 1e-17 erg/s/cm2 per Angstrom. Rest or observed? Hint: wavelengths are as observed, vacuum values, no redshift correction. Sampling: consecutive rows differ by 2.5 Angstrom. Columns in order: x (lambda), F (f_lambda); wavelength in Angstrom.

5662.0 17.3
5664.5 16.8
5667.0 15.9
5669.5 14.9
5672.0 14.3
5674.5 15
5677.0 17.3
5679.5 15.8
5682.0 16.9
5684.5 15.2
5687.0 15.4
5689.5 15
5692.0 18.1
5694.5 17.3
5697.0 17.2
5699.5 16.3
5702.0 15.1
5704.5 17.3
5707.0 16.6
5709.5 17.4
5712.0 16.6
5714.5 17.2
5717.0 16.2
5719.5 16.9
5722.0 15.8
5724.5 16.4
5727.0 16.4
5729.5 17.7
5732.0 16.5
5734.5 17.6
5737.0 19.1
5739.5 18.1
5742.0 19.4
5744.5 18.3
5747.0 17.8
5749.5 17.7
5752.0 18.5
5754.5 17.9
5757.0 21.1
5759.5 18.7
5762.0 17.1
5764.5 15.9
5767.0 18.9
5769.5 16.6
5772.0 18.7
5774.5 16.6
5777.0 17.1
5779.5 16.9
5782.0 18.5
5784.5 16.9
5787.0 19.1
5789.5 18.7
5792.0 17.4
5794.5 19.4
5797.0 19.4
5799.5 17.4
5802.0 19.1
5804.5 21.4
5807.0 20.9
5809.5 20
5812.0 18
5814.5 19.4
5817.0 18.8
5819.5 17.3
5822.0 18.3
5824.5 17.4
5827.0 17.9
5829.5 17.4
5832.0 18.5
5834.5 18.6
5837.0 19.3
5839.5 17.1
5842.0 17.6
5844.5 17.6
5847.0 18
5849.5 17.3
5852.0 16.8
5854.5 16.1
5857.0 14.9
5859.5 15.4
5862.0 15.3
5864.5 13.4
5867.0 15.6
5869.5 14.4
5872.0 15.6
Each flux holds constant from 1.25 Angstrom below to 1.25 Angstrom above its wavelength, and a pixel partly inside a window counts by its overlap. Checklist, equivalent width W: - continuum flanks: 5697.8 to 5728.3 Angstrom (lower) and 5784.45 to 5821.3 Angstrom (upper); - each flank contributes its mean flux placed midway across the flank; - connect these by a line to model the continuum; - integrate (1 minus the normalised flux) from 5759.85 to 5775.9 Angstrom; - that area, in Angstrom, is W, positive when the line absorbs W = 0.6 Angstrom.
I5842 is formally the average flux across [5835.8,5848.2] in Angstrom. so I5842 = 17.9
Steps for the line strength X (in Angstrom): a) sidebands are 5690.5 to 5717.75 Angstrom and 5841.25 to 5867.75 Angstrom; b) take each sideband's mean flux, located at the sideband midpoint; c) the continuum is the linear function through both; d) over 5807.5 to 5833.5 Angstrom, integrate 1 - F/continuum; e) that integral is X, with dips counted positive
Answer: -3.3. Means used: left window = 16.8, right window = 16.2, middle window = 18.4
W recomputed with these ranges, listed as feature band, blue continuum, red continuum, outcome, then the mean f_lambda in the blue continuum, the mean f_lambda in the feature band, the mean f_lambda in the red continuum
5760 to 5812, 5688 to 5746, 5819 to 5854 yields -2.46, 17.1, 18.3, 17.8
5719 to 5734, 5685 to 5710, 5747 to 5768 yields 0.58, 16.5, 16.7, 18.2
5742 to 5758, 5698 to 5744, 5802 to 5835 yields -0.92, 17.1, 18.6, 18.8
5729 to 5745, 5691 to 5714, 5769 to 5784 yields -0.92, 16.9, 18.1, 17.4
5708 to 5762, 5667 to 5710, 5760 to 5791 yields -2.31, 16.2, 17.7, 17.6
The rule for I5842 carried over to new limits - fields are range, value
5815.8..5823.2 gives 18.1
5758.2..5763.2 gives 17.9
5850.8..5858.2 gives 15.9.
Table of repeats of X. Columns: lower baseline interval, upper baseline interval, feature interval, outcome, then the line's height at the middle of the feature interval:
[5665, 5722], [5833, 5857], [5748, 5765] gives -1.48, 16.8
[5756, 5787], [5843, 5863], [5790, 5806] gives -1.56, 17.3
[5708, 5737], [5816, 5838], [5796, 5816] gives -1.73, 17.9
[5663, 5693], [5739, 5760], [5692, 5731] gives 0.94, 17.2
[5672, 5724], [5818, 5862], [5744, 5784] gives -2.49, 16.8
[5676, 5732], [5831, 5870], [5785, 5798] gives -1.62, 16.6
